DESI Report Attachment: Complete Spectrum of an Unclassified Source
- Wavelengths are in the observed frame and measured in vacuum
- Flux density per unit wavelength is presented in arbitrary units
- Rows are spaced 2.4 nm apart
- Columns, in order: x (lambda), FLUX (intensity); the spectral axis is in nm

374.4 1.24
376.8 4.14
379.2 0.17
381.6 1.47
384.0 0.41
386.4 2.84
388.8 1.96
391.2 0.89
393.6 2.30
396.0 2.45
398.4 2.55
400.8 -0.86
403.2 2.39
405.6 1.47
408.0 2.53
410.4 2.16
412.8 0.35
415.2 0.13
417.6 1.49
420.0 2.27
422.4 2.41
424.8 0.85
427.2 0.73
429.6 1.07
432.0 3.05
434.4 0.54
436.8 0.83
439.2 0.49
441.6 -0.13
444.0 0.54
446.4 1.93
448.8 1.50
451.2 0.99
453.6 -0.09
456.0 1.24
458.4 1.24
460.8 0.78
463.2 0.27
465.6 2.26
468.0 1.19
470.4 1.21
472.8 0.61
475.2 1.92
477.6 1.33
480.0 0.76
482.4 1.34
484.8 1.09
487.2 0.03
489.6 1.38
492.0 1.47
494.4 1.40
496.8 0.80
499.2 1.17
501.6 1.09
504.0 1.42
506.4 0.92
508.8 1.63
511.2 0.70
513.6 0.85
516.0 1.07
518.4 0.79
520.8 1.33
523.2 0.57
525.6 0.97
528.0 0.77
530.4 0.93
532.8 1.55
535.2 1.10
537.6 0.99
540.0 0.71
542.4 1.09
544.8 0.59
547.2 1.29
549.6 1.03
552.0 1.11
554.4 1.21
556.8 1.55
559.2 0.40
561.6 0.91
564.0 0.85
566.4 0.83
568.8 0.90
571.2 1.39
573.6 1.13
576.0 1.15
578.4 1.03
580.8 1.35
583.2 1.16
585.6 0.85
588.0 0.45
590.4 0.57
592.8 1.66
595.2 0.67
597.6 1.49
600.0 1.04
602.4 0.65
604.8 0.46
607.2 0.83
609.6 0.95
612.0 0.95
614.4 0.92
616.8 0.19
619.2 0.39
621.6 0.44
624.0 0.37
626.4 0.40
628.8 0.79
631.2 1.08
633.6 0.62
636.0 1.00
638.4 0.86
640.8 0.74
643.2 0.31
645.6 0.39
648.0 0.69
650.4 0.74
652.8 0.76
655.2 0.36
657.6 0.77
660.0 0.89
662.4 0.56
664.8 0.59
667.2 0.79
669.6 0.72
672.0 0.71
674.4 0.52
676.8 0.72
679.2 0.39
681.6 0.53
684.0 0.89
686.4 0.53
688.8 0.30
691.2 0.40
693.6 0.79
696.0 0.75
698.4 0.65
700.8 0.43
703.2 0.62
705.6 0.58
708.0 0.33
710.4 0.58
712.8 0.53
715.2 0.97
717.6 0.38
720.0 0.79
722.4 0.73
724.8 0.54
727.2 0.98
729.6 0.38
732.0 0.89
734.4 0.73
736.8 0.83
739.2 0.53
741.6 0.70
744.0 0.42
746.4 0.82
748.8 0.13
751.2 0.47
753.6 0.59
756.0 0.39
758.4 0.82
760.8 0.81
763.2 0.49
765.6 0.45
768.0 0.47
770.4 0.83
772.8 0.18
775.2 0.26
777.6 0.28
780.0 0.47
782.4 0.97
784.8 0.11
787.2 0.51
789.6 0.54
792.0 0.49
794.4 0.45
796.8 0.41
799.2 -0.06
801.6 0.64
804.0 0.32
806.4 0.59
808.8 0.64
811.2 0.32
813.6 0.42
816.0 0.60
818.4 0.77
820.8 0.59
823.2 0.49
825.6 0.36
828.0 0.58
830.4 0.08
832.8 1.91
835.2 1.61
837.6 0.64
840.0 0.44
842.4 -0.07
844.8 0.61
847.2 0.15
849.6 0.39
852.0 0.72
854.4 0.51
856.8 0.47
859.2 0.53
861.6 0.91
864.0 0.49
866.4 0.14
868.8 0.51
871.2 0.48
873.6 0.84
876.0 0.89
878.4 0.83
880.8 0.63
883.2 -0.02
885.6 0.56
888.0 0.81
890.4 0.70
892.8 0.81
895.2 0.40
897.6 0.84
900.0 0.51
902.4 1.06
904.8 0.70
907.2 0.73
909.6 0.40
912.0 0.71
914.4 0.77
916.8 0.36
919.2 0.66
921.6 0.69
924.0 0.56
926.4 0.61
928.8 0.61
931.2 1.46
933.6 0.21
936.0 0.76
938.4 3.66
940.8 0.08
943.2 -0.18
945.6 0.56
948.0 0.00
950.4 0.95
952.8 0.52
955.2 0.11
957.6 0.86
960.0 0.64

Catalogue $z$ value 1.24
